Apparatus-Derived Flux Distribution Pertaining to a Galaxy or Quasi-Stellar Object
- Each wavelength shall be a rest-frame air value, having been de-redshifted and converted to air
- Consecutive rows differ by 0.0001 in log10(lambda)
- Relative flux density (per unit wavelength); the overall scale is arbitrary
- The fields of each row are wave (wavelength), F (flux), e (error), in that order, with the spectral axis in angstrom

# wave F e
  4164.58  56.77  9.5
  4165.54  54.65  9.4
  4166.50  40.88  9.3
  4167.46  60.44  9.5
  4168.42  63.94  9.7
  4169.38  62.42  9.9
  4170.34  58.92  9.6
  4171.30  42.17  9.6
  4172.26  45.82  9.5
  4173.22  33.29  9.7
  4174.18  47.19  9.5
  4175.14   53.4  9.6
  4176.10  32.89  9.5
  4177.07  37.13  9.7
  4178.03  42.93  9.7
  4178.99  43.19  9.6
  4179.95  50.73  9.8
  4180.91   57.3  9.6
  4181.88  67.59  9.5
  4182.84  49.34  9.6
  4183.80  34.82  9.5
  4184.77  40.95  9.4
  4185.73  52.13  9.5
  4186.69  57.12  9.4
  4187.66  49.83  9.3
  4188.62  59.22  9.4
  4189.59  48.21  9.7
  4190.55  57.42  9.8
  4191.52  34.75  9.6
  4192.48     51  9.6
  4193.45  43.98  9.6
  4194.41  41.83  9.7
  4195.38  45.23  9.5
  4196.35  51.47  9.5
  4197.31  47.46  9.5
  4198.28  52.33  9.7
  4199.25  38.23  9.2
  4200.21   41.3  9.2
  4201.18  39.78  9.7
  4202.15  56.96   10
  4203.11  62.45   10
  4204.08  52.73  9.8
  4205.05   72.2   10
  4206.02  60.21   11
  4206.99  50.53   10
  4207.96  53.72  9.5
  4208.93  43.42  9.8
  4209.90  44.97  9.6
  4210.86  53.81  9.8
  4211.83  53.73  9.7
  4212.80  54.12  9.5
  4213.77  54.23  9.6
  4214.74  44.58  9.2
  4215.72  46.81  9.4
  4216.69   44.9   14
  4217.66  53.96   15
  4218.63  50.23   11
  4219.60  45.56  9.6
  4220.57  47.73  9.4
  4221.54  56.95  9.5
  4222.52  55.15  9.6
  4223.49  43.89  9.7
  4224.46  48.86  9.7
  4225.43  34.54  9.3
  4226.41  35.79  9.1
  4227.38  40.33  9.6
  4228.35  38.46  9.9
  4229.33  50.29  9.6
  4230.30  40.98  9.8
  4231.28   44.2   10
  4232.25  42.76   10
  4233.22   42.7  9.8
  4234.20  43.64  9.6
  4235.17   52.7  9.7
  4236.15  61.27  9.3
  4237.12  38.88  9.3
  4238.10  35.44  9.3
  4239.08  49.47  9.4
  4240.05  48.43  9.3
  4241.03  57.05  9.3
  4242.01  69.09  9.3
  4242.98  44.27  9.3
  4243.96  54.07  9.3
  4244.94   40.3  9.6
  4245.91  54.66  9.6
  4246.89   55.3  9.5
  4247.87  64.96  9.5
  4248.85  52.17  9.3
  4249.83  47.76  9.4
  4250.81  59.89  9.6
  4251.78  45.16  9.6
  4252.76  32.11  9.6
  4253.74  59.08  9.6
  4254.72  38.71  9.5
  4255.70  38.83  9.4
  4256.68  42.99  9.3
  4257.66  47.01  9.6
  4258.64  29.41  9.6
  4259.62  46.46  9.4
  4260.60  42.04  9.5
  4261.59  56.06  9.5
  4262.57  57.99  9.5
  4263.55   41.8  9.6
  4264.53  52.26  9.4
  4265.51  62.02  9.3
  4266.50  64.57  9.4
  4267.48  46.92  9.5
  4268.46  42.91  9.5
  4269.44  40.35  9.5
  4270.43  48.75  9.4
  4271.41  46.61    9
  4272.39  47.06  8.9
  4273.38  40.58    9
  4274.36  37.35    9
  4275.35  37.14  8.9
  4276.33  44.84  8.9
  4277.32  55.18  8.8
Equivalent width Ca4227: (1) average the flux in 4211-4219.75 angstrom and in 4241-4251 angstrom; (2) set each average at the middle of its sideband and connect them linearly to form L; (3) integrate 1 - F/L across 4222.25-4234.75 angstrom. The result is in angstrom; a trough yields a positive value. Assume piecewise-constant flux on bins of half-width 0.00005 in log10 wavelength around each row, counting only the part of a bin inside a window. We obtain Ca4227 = 2.1 angstrom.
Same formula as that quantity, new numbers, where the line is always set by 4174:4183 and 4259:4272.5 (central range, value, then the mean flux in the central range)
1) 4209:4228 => 0.4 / 47.8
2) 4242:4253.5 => -0.4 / 51.1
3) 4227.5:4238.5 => 1.0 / 44.6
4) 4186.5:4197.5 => -0.1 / 48.8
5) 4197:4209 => -0.8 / 52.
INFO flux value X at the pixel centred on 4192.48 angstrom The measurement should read 51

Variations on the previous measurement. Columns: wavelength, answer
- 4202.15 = 56.96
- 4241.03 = 57.05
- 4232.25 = 42.76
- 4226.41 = 35.79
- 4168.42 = 63.94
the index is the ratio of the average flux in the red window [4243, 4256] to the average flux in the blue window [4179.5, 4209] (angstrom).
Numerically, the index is 0.98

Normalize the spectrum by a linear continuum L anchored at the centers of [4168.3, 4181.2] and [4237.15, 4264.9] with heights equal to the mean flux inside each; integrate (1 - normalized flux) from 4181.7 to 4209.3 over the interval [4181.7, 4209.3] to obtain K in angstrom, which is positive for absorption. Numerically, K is -1.4 angstrom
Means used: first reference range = 47.4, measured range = 50.1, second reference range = 48.5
